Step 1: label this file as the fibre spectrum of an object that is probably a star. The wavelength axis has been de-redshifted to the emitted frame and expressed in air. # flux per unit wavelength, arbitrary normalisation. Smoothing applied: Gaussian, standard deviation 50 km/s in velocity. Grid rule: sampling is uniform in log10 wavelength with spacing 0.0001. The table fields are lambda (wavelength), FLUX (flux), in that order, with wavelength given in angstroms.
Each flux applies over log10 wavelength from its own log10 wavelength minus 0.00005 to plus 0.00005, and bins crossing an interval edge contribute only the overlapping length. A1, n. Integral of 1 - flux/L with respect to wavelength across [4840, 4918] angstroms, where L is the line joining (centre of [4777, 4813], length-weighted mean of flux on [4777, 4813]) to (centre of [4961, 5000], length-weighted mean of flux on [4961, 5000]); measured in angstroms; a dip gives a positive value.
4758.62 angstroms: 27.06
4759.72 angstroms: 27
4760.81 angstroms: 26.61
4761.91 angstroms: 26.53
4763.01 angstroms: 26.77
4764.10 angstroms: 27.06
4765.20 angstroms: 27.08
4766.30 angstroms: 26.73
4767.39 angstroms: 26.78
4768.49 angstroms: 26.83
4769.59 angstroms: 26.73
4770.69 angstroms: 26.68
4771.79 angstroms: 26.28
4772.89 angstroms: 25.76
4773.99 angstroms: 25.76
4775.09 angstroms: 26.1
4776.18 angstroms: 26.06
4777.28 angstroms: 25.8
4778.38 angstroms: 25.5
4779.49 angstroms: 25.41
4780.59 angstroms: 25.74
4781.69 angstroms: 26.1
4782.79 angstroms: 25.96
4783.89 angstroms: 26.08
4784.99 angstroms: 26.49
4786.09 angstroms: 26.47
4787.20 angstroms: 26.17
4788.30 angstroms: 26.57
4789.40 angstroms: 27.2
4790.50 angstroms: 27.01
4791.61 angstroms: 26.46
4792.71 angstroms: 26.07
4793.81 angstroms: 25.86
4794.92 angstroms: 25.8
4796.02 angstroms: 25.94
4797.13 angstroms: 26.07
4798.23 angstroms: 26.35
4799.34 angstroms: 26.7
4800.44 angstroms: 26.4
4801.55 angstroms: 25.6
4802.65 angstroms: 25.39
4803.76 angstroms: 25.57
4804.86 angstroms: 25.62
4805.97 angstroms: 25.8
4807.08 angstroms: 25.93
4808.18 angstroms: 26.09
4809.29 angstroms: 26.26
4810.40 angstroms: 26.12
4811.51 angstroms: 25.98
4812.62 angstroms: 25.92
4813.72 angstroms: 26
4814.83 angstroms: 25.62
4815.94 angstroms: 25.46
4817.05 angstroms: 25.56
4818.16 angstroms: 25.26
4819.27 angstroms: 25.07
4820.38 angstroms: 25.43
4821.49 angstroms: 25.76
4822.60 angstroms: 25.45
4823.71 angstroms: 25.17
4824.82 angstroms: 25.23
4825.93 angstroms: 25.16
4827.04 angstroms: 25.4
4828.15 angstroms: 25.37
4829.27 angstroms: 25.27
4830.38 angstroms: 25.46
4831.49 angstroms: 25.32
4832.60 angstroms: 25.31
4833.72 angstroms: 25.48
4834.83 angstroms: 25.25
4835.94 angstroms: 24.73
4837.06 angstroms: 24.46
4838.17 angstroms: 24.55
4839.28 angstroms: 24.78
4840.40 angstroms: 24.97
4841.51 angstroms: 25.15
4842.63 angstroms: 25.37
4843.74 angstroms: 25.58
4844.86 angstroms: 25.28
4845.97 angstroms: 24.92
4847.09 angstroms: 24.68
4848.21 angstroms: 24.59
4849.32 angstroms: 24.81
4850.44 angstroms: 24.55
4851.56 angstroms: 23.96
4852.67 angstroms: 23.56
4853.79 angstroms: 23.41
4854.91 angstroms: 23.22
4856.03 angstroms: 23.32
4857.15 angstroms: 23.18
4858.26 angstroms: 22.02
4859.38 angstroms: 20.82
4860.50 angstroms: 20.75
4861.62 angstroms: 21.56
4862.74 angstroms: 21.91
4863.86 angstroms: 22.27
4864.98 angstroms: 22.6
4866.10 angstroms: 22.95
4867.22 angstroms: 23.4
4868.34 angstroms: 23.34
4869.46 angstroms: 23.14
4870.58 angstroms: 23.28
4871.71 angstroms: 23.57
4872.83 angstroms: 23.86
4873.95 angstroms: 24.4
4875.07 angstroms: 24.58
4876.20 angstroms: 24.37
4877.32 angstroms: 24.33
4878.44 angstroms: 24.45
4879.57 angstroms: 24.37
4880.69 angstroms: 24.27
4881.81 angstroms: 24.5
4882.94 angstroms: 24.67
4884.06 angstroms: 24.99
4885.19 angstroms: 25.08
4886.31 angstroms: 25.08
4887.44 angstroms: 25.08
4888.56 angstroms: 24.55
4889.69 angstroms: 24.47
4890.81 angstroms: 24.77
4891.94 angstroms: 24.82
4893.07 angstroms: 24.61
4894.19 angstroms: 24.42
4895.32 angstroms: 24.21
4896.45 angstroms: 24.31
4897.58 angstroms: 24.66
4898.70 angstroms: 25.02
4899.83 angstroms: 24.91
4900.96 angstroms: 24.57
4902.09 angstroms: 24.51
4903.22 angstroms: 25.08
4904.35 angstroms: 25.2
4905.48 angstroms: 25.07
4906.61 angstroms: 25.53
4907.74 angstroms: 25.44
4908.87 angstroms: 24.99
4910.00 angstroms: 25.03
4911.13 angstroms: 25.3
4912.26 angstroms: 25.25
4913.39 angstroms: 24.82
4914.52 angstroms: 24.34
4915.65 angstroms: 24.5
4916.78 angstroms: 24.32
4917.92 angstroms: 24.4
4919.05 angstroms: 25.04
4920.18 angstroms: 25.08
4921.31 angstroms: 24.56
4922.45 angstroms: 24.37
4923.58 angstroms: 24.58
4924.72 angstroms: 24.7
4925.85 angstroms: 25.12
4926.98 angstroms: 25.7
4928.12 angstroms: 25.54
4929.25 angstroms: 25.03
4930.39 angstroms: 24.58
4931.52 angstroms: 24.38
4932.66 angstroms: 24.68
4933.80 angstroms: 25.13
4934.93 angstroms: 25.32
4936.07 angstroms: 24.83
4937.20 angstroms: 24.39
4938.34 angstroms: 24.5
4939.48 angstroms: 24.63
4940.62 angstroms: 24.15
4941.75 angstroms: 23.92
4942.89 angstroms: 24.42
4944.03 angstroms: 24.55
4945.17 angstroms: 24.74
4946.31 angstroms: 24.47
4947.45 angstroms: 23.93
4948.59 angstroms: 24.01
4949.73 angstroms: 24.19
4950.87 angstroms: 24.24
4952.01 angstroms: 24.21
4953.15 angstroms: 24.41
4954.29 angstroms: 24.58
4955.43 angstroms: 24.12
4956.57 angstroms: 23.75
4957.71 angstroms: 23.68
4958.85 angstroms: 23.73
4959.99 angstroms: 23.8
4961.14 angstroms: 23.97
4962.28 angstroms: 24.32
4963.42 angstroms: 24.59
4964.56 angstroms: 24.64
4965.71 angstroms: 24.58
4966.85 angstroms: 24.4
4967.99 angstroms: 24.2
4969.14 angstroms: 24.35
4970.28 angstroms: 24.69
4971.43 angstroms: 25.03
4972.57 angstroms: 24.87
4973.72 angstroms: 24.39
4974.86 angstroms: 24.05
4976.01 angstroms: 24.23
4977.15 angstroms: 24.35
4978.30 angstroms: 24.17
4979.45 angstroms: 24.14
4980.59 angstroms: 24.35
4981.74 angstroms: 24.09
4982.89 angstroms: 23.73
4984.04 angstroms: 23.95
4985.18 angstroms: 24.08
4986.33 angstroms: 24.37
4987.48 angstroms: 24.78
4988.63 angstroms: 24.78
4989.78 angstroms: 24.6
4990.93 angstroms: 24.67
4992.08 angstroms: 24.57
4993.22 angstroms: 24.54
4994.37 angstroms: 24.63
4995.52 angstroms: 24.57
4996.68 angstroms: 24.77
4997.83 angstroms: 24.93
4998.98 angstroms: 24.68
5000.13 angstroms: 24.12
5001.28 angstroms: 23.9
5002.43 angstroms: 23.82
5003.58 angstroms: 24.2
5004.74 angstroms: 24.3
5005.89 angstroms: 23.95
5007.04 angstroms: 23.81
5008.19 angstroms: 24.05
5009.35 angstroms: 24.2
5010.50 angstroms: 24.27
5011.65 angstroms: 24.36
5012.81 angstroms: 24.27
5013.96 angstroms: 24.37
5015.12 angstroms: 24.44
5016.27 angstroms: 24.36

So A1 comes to 3.4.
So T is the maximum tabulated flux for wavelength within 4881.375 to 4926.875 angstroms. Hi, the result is 25.53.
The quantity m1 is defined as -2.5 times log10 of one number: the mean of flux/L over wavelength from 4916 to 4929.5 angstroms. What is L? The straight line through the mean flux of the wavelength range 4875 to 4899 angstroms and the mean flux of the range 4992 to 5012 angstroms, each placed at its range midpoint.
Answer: -0.01 mag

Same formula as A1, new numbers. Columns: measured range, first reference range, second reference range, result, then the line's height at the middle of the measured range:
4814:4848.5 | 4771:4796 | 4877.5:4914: 0.5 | 25.6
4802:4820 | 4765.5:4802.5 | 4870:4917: 0.1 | 25.8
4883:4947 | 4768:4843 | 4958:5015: 0.3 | 24.9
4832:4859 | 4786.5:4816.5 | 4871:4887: 0.8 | 25.1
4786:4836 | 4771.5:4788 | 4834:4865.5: -1.5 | 25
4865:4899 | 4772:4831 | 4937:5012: 1.2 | 25.1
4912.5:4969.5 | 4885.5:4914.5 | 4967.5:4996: 0.3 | 24.6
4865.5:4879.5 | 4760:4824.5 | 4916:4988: 0.8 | 25.3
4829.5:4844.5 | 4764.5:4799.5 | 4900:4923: 0.3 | 25.7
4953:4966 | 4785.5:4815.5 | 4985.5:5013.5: 0.3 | 24.7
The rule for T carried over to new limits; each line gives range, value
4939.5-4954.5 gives 24.74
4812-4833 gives 26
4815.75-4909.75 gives 25.76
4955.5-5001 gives 25.03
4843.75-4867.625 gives 25.28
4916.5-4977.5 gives 25.7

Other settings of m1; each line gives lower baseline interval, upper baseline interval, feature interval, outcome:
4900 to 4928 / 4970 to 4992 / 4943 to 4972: 0.012 mag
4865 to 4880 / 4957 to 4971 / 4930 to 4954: -0.014 mag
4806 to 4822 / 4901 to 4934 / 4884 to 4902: 0.017 mag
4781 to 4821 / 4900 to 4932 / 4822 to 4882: 0.060 mag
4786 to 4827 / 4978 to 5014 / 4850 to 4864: 0.127 mag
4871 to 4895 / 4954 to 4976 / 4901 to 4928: -0.021 mag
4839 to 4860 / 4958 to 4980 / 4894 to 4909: -0.029 mag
